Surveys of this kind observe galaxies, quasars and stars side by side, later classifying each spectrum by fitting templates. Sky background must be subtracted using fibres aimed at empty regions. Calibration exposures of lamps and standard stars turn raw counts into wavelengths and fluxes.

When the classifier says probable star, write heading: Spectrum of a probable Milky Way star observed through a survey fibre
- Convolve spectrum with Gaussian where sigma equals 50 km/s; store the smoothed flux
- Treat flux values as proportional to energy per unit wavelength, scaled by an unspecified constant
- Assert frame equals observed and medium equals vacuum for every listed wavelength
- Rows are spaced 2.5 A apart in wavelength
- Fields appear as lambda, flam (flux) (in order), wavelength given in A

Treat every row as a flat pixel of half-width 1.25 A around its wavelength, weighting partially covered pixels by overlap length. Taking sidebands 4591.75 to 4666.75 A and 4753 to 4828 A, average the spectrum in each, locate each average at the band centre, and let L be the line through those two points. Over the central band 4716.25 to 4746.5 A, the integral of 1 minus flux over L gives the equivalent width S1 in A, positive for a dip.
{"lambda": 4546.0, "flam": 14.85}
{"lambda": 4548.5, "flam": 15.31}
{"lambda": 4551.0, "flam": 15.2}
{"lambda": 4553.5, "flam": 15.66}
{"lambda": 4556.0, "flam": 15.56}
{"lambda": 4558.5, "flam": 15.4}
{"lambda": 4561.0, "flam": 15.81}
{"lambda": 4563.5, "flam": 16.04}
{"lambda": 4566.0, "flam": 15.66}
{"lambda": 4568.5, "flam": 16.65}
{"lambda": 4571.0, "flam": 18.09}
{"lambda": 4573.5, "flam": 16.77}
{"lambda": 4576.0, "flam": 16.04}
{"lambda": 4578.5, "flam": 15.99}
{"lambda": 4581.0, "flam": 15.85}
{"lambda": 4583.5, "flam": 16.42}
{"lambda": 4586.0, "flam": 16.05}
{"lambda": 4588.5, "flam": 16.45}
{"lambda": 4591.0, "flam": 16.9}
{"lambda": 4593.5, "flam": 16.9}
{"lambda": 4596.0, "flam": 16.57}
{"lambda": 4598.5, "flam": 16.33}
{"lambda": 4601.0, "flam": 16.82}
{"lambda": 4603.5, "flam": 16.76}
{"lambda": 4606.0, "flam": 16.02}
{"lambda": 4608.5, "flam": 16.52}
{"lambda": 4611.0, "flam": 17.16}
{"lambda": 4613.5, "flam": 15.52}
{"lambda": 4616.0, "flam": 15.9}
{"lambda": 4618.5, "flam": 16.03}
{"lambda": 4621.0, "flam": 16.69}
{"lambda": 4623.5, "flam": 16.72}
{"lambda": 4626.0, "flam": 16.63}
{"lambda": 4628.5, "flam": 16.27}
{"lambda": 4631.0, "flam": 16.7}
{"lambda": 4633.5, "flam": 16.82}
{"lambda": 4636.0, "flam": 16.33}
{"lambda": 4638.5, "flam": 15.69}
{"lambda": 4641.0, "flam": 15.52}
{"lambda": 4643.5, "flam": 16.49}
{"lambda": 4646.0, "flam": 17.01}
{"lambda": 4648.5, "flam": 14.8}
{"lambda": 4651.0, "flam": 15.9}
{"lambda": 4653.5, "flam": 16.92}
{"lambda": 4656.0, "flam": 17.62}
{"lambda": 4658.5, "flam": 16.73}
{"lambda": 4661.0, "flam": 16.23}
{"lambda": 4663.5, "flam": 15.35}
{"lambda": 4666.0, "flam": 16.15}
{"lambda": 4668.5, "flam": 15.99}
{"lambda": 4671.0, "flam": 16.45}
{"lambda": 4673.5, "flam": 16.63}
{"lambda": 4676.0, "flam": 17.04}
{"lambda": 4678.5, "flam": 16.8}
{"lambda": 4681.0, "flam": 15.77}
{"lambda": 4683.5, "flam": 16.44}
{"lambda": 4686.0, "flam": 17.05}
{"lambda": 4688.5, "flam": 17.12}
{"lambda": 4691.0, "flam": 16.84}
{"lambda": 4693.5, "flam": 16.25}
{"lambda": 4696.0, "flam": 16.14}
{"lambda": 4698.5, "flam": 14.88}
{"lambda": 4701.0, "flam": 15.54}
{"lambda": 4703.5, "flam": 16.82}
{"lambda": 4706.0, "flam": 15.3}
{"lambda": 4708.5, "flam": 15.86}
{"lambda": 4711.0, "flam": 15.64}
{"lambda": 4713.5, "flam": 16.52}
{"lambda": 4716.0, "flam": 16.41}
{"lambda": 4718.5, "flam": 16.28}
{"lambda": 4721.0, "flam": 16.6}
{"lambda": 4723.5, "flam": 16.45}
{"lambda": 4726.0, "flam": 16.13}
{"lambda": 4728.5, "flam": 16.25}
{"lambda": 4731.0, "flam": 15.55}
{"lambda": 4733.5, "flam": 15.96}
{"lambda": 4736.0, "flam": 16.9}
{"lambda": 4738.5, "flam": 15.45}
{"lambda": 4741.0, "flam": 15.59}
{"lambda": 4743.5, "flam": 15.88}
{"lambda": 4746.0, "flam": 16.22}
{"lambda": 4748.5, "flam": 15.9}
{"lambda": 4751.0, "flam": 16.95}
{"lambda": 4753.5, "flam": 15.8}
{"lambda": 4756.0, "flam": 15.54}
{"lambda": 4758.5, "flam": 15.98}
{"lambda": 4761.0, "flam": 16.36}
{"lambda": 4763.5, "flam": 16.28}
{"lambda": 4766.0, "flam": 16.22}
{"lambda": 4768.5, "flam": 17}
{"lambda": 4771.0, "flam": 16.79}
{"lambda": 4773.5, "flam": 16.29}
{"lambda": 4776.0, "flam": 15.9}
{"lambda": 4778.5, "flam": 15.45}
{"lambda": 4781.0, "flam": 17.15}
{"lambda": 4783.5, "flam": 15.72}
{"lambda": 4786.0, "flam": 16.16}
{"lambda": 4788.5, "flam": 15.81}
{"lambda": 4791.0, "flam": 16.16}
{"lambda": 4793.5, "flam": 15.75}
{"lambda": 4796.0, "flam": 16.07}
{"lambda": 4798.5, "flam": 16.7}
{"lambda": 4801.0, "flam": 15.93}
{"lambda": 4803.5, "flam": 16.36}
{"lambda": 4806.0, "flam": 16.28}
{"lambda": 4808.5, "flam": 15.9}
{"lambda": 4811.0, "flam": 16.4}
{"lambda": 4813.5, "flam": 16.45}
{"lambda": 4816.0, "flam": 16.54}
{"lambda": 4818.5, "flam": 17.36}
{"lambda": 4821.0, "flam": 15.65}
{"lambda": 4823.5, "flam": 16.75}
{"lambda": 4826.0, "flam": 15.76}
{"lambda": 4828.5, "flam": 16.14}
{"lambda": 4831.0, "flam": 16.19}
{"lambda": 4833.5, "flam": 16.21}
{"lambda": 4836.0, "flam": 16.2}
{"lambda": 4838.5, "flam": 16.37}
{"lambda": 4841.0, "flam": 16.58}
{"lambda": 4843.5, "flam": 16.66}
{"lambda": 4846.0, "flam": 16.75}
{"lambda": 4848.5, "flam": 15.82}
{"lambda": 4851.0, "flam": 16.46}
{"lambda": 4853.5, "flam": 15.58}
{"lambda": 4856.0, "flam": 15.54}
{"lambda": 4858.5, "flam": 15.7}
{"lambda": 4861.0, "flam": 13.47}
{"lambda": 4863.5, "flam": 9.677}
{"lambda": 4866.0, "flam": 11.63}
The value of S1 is 0.3 A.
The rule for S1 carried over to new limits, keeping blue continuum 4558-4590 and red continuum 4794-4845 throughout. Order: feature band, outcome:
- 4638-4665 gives 0.1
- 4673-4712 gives 0.1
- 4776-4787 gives 0.1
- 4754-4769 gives 0.1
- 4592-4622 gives -0.3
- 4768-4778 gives 0.0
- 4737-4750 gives 0.4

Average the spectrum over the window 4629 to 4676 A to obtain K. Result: 16.3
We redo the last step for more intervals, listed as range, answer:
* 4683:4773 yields 16.2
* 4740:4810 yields 16.2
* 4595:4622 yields 16.4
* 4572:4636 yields 16.4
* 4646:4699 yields 16.4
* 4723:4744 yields 16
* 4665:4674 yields 16.3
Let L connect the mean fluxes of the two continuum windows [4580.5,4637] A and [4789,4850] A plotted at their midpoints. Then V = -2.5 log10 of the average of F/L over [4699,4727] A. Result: 0.02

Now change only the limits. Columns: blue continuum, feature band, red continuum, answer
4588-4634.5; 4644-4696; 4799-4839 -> 0.00 mag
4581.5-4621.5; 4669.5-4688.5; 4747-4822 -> -0.02 mag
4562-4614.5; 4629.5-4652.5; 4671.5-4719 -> 0.01 mag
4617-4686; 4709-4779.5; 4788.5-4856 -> 0.01 mag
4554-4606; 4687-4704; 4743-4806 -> 0.00 mag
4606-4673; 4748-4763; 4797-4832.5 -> 0.01 mag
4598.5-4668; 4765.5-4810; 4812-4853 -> 0.01 mag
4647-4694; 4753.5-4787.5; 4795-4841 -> 0.01 mag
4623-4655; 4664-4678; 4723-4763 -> -0.01 mag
